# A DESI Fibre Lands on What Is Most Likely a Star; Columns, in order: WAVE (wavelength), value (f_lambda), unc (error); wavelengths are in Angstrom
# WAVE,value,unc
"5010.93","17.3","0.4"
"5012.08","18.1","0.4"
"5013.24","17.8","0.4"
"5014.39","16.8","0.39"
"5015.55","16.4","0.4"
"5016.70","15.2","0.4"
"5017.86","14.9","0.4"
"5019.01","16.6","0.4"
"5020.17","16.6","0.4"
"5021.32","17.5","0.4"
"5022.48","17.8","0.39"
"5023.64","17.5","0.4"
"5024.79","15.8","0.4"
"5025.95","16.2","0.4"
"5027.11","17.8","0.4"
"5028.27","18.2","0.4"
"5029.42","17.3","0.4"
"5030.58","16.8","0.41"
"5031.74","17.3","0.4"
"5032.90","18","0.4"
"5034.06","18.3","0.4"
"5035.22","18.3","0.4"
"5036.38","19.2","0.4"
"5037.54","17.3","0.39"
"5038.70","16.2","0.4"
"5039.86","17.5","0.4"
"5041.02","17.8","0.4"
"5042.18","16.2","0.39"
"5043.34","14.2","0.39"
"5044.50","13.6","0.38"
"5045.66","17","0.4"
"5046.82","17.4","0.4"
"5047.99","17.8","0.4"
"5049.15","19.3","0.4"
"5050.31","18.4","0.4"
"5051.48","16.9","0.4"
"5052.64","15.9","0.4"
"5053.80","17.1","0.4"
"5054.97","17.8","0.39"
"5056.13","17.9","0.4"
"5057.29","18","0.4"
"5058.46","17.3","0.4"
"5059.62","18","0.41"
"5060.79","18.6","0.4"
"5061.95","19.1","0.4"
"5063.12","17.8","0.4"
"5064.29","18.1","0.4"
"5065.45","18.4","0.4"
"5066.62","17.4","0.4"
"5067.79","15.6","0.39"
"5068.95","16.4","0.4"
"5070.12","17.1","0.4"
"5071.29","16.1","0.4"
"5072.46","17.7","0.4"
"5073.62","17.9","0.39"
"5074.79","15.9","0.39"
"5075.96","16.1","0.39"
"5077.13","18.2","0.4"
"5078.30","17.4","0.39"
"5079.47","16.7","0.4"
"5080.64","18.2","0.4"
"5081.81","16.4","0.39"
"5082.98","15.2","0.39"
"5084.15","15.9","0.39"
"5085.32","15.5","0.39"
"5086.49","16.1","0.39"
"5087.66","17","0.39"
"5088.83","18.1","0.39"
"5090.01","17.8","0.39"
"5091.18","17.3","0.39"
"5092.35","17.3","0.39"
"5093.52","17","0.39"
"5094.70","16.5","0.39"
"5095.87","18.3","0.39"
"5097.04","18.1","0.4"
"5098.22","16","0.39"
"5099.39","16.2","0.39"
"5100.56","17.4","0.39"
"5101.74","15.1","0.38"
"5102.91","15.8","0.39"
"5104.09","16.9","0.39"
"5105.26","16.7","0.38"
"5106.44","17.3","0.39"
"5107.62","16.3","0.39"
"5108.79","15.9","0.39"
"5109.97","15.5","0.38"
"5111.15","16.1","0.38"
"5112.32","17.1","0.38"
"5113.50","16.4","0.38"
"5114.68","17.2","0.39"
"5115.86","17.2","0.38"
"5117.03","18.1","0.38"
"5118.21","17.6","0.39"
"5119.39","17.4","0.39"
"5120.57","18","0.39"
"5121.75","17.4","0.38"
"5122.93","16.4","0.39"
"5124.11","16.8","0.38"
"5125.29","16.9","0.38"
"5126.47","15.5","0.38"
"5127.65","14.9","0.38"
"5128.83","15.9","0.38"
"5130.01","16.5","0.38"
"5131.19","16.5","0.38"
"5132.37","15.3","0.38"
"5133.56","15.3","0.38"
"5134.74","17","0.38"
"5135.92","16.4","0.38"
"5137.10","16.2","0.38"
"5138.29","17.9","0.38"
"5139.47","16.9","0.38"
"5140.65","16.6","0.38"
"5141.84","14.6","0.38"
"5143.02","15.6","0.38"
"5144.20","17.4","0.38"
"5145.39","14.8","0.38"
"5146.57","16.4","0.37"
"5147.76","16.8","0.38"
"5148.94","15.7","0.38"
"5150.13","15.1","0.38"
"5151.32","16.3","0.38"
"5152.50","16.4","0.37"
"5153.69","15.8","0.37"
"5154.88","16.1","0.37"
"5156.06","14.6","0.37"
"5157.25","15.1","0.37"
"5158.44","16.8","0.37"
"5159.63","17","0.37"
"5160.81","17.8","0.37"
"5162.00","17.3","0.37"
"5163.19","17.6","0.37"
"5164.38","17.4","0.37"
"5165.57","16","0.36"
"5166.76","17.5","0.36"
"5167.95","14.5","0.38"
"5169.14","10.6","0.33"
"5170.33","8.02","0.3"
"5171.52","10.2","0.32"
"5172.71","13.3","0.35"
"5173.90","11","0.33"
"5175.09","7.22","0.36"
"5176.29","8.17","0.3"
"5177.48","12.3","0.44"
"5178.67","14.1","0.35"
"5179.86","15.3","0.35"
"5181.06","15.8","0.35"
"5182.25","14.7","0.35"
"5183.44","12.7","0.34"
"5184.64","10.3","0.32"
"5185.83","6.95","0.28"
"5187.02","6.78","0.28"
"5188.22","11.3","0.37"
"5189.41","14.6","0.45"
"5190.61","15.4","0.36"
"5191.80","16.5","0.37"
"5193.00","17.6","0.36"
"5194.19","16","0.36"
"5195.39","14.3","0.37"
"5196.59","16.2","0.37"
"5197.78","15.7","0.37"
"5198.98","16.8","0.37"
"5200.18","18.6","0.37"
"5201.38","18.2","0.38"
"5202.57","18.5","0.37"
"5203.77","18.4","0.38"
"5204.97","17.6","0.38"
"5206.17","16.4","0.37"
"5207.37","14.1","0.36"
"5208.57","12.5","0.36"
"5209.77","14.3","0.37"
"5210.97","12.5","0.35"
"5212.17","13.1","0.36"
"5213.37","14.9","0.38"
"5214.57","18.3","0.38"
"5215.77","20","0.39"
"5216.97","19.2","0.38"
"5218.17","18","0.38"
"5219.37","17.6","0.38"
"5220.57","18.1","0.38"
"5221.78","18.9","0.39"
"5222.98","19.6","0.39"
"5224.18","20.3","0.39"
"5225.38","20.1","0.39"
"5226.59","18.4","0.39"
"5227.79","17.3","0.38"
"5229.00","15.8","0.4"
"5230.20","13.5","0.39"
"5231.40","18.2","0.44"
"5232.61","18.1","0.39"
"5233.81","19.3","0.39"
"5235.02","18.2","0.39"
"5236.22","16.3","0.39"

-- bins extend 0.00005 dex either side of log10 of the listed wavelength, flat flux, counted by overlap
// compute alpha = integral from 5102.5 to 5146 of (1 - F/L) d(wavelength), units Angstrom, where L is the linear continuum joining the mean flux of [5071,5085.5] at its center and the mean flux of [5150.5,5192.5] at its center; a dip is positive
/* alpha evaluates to -3.5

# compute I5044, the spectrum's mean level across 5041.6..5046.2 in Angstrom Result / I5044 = 15.2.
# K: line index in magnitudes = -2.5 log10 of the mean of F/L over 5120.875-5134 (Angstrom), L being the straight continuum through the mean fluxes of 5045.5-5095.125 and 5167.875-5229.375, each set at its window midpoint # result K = 0.00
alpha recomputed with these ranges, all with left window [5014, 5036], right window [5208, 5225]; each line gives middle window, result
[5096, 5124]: 0.3 Angstrom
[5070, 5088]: 0.3 Angstrom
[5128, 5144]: 0.8 Angstrom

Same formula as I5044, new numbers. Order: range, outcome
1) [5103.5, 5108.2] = 16.8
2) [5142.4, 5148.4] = 16.2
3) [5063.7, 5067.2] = 18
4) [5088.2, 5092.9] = 17.6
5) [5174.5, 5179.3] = 10.5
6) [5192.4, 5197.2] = 16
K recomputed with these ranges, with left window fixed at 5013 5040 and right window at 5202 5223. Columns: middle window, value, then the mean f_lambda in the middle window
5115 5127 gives -0.01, 17.1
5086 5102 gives -0.01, 17.1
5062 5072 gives -0.01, 17.2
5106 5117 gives 0.02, 16.6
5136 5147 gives 0.04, 16.3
